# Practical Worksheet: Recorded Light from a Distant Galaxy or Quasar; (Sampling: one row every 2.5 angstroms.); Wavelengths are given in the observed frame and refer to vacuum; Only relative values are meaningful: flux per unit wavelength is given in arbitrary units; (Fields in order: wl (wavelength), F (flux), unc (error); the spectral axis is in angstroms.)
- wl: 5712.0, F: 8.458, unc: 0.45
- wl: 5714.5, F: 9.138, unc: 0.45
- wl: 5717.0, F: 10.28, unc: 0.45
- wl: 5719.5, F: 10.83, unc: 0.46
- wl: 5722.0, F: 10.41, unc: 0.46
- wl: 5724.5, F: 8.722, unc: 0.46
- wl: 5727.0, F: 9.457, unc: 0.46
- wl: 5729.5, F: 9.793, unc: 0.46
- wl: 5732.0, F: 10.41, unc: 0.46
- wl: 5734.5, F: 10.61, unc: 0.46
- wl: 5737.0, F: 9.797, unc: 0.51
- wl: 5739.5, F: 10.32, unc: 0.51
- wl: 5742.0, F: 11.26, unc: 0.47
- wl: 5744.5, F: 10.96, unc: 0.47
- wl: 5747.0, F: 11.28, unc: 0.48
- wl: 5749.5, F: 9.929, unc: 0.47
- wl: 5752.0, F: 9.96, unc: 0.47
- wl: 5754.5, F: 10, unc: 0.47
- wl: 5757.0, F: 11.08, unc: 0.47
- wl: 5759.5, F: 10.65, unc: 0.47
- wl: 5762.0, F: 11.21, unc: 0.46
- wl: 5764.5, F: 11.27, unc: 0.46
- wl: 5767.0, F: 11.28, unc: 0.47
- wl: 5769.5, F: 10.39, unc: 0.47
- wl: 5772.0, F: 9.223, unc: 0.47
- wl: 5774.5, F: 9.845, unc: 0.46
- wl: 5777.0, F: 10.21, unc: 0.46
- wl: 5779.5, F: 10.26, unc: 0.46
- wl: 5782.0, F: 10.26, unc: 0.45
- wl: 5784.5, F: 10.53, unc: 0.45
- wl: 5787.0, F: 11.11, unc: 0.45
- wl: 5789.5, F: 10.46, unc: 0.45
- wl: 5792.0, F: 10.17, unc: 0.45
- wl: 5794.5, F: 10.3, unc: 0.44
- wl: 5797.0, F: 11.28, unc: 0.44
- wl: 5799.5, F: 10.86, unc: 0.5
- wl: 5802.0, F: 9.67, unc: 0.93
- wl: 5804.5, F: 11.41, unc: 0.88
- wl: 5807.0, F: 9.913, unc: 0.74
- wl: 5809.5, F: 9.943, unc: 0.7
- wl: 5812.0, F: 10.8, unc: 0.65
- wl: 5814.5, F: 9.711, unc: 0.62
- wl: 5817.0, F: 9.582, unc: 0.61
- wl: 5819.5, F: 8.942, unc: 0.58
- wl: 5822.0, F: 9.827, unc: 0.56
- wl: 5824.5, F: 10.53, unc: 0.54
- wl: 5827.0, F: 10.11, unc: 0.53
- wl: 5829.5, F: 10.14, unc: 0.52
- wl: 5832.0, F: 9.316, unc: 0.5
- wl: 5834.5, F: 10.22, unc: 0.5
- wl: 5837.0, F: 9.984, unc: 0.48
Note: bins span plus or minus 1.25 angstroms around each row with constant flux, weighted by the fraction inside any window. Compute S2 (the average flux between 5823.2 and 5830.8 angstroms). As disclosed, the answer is 10.3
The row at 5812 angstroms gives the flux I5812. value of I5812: 10.8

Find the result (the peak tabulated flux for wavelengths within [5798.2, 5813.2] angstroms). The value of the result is 11.41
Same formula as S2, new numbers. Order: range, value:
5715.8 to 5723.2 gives 10.5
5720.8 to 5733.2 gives 9.75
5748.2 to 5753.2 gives 9.96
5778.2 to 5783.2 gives 10.3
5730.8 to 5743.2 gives 10.5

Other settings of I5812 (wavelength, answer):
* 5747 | 11.28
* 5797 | 11.28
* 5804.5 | 11.41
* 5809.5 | 9.943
